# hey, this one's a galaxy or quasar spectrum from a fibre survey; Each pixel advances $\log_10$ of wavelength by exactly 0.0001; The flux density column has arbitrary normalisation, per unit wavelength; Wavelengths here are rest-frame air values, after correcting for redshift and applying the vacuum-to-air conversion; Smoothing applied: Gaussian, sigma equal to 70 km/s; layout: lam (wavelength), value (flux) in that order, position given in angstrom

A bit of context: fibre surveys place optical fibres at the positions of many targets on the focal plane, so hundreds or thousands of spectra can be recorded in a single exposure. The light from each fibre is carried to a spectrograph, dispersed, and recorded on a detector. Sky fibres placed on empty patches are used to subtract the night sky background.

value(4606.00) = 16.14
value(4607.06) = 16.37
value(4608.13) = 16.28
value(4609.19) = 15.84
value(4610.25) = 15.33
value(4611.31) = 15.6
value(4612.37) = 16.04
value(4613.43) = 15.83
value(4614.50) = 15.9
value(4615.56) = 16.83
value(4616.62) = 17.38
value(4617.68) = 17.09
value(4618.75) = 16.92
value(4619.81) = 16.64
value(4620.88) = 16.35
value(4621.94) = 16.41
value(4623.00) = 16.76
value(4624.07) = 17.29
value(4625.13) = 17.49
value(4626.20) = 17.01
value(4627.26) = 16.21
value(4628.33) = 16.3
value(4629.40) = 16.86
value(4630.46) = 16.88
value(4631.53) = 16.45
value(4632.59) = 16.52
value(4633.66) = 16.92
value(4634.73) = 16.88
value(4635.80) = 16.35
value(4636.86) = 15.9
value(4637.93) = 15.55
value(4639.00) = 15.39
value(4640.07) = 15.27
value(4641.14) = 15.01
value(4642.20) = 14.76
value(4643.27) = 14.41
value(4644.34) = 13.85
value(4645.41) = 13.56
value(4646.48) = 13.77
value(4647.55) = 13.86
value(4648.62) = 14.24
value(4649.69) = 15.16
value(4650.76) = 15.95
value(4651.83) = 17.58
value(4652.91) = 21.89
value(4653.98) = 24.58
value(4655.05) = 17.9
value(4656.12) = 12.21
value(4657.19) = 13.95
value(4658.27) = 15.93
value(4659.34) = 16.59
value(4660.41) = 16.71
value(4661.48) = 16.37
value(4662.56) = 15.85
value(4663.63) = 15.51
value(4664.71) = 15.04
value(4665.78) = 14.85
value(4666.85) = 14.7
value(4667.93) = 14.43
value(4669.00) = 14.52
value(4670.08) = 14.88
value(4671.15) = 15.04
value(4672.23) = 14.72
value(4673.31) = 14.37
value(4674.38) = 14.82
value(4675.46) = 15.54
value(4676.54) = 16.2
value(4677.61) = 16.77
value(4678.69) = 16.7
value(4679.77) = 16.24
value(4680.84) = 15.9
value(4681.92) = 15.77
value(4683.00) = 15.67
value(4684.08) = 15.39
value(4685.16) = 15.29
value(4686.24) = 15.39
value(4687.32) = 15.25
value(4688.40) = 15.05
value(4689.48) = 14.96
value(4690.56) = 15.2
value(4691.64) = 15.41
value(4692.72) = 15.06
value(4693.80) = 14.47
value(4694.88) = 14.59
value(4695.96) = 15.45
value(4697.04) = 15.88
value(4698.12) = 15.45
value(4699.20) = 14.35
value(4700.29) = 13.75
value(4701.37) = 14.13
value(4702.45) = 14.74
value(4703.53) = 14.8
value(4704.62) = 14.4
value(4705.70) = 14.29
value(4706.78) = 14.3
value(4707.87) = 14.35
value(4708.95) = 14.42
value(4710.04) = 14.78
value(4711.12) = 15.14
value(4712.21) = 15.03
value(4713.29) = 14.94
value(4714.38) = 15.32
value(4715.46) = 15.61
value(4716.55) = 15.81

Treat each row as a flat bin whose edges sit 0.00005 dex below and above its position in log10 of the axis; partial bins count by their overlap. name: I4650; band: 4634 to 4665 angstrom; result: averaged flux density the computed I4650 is 15.9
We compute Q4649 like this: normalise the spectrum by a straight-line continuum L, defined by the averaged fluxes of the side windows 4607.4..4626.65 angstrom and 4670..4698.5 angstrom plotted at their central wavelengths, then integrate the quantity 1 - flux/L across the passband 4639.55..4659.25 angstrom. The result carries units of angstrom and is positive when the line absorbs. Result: 0.2 angstrom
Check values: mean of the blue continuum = 16.5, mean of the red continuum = 15.4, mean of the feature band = 15.8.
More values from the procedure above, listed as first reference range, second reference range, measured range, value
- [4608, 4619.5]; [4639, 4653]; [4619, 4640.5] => -1.05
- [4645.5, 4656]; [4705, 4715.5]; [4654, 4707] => 1.75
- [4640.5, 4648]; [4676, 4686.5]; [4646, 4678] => -1.66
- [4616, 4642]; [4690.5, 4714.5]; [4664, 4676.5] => 0.52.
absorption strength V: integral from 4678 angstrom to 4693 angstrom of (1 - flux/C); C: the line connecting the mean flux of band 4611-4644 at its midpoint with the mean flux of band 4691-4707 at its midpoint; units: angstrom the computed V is -0.5 angstrom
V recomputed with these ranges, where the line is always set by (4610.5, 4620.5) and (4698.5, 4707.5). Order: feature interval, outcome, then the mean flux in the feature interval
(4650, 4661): -1.27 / 17.3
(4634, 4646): 0.50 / 15.2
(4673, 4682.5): -0.57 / 15.9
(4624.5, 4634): -0.37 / 16.7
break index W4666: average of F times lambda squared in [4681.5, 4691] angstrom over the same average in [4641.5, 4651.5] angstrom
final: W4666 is 1.08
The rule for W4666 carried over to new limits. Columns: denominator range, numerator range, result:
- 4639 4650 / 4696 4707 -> 1.04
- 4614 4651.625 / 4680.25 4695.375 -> 0.98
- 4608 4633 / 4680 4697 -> 0.95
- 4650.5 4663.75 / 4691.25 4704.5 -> 0.88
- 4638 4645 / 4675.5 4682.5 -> 1.11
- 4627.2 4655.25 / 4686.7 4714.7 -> 0.94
